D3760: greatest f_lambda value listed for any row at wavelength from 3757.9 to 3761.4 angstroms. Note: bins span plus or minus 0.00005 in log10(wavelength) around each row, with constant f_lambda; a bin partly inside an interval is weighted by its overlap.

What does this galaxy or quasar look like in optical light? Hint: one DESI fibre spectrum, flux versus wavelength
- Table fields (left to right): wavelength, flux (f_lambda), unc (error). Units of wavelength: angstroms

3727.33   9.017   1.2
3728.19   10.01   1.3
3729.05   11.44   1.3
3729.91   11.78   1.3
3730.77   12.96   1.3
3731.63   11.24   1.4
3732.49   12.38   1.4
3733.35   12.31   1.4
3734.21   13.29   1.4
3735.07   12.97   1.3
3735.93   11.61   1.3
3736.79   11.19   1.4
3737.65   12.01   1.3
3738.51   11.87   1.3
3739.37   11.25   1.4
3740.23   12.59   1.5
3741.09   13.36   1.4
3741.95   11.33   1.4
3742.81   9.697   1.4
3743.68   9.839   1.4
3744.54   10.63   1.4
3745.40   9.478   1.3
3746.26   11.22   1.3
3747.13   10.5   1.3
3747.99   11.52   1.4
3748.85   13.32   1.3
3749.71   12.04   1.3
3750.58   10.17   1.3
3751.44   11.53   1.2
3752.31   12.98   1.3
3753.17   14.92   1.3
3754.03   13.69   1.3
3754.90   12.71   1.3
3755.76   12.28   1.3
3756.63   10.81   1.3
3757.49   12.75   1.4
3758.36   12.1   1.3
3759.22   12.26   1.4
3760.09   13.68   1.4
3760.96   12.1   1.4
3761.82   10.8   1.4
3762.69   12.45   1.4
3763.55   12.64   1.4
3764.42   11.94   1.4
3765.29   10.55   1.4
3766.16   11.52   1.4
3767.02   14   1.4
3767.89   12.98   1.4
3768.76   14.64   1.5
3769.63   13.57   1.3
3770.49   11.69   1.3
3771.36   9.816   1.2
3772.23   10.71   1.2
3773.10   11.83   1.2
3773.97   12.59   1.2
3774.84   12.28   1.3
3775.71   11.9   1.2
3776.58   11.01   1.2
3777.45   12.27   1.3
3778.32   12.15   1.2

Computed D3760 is 13.68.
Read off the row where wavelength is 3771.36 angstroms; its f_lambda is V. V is 9.816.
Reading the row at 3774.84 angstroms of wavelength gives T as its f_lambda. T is 12.28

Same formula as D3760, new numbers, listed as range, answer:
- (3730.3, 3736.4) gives 13.29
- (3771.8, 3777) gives 12.59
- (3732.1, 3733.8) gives 12.38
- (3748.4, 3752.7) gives 13.32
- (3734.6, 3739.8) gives 12.97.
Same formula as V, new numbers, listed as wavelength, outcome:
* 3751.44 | 11.53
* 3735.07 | 12.97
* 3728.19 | 10.01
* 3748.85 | 13.32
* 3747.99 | 11.52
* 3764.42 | 11.94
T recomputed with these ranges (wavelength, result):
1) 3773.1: 11.83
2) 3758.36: 12.1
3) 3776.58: 11.01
